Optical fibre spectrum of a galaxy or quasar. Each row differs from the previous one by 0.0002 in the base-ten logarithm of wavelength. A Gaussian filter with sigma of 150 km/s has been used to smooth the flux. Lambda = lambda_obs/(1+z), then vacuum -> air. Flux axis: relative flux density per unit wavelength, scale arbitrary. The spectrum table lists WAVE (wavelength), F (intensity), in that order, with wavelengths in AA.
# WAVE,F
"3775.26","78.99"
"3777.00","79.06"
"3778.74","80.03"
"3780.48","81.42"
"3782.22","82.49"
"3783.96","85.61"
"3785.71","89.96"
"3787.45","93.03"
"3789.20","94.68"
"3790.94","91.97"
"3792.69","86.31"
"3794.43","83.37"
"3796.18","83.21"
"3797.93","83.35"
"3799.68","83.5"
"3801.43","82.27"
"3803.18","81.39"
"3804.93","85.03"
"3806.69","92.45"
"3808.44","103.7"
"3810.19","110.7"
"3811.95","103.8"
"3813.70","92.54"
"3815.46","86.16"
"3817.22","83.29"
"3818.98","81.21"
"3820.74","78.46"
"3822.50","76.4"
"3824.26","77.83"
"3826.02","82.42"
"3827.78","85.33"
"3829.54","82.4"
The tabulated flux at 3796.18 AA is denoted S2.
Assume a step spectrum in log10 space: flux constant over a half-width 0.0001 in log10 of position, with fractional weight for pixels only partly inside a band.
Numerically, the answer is 83.21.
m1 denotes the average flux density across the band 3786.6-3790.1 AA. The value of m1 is 93.8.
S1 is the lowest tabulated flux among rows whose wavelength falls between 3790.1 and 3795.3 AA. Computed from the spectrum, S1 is 83.37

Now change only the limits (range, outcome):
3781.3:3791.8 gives 82.49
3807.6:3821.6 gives 78.46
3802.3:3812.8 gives 81.39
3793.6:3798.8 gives 83.21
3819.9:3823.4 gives 76.4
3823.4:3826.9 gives 77.83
